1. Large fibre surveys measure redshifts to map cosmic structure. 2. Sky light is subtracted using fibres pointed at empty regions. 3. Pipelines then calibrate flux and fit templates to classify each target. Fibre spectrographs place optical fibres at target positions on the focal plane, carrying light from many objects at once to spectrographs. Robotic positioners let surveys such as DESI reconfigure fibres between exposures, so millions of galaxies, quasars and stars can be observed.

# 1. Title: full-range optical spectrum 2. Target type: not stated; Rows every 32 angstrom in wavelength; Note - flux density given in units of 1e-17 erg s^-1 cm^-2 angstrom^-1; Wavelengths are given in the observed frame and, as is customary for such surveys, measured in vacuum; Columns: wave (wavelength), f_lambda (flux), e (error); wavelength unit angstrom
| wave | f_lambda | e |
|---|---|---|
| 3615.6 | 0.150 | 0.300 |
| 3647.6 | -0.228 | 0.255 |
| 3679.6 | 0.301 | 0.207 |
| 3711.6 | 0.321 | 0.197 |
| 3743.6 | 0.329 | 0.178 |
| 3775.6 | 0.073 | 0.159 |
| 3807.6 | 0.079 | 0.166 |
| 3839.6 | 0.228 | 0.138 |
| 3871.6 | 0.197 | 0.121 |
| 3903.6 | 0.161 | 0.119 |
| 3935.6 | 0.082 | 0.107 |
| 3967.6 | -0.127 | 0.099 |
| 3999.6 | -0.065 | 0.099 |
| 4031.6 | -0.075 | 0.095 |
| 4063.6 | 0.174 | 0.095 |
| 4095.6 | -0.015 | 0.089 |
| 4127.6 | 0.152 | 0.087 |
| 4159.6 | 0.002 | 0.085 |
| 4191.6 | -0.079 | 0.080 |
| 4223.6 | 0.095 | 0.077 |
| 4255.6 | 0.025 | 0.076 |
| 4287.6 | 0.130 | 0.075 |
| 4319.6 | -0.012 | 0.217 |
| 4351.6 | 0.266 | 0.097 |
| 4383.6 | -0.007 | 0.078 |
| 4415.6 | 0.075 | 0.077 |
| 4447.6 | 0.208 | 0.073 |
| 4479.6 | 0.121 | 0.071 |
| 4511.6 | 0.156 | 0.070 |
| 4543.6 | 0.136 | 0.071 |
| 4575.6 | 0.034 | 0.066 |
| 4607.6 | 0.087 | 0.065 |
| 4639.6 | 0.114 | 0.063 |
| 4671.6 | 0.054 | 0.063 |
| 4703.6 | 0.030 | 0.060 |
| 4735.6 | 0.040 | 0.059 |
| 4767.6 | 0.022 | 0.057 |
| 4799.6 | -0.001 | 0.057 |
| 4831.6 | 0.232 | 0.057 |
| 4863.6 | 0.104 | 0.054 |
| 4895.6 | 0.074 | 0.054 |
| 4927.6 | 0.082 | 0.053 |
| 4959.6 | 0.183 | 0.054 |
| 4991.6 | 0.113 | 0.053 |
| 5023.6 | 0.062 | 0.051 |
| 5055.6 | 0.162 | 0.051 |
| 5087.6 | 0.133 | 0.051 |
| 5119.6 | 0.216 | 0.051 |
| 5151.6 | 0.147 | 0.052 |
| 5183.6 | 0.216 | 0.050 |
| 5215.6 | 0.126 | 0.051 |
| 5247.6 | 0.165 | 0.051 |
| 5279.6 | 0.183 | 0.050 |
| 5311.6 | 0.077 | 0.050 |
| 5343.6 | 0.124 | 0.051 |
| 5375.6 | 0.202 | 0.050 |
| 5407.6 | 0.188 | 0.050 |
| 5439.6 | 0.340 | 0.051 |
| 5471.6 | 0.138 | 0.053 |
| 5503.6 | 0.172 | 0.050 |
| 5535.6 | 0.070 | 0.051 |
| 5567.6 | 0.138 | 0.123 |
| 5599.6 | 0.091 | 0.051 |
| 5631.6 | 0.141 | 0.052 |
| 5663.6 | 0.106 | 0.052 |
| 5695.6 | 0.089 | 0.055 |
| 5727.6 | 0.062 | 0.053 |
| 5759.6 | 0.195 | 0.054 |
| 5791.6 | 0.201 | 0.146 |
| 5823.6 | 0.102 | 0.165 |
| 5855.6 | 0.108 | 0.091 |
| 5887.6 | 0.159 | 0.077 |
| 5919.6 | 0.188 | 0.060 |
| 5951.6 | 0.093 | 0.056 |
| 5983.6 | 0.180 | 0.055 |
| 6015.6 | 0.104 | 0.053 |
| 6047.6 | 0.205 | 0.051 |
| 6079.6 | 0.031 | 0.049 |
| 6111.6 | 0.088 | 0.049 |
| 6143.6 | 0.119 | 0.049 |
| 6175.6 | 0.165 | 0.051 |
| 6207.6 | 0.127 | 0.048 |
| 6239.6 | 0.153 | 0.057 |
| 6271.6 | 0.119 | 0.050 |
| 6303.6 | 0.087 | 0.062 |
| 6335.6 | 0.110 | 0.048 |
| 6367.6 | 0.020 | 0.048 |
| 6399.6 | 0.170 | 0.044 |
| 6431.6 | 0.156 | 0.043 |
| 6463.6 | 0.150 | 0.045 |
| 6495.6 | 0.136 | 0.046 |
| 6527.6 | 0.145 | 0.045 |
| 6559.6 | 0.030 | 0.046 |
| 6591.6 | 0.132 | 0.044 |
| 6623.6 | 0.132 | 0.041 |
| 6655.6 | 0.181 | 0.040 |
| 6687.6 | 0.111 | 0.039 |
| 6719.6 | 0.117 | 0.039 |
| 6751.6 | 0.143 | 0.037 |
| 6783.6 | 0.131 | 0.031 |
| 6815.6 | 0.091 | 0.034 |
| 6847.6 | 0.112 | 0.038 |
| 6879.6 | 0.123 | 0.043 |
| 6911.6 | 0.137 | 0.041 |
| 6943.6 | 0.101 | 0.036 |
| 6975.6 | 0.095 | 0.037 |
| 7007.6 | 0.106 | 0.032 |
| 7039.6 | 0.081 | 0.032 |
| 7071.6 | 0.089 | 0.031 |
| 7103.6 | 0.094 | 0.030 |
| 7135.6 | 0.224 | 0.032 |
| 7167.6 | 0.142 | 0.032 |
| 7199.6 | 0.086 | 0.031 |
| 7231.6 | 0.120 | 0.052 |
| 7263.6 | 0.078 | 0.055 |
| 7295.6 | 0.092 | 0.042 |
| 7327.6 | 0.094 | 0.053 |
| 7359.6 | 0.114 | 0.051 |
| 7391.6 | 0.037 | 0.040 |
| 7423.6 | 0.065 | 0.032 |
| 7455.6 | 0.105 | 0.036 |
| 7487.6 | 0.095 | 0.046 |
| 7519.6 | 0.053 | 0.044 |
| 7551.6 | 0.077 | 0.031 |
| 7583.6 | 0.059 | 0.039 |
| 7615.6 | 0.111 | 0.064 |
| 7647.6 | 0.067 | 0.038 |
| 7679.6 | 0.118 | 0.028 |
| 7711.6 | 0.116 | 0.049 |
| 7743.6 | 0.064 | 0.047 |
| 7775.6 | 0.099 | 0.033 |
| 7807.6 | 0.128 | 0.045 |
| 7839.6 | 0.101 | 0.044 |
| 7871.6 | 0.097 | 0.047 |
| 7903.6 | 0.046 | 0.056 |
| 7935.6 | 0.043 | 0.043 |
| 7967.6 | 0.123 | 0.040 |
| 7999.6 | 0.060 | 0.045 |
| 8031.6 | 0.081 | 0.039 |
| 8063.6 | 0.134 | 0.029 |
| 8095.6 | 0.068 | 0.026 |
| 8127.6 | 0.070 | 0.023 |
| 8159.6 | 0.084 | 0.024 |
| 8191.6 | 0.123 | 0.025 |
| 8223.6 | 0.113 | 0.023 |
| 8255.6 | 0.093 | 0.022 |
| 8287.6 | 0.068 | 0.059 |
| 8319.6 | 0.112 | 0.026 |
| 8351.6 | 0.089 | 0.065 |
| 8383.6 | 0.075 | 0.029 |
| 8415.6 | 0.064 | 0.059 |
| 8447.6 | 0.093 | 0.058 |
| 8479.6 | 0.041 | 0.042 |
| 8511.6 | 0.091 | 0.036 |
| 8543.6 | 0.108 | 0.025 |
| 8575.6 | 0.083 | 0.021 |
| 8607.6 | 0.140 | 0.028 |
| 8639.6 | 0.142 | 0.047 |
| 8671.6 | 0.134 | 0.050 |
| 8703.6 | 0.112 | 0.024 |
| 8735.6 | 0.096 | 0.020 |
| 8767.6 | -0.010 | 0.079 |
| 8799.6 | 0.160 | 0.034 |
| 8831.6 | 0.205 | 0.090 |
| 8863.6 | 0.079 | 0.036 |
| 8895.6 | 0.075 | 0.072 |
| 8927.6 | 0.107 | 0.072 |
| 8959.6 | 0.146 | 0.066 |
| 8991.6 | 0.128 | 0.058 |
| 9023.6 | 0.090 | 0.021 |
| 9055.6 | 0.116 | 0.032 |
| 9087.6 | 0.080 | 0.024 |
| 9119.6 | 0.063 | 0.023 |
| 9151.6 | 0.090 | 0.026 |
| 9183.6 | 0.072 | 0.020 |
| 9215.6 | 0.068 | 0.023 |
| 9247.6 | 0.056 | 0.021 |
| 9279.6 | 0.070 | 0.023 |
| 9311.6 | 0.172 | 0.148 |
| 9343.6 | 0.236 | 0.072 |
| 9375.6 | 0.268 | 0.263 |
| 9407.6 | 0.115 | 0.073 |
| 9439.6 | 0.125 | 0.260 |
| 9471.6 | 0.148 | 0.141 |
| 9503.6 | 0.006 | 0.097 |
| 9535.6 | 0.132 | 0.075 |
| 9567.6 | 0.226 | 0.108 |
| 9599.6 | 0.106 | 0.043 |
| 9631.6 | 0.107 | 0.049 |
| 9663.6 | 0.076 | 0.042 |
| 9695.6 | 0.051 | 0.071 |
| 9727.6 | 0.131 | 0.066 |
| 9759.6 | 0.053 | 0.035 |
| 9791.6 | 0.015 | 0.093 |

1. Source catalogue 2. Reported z 0.088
